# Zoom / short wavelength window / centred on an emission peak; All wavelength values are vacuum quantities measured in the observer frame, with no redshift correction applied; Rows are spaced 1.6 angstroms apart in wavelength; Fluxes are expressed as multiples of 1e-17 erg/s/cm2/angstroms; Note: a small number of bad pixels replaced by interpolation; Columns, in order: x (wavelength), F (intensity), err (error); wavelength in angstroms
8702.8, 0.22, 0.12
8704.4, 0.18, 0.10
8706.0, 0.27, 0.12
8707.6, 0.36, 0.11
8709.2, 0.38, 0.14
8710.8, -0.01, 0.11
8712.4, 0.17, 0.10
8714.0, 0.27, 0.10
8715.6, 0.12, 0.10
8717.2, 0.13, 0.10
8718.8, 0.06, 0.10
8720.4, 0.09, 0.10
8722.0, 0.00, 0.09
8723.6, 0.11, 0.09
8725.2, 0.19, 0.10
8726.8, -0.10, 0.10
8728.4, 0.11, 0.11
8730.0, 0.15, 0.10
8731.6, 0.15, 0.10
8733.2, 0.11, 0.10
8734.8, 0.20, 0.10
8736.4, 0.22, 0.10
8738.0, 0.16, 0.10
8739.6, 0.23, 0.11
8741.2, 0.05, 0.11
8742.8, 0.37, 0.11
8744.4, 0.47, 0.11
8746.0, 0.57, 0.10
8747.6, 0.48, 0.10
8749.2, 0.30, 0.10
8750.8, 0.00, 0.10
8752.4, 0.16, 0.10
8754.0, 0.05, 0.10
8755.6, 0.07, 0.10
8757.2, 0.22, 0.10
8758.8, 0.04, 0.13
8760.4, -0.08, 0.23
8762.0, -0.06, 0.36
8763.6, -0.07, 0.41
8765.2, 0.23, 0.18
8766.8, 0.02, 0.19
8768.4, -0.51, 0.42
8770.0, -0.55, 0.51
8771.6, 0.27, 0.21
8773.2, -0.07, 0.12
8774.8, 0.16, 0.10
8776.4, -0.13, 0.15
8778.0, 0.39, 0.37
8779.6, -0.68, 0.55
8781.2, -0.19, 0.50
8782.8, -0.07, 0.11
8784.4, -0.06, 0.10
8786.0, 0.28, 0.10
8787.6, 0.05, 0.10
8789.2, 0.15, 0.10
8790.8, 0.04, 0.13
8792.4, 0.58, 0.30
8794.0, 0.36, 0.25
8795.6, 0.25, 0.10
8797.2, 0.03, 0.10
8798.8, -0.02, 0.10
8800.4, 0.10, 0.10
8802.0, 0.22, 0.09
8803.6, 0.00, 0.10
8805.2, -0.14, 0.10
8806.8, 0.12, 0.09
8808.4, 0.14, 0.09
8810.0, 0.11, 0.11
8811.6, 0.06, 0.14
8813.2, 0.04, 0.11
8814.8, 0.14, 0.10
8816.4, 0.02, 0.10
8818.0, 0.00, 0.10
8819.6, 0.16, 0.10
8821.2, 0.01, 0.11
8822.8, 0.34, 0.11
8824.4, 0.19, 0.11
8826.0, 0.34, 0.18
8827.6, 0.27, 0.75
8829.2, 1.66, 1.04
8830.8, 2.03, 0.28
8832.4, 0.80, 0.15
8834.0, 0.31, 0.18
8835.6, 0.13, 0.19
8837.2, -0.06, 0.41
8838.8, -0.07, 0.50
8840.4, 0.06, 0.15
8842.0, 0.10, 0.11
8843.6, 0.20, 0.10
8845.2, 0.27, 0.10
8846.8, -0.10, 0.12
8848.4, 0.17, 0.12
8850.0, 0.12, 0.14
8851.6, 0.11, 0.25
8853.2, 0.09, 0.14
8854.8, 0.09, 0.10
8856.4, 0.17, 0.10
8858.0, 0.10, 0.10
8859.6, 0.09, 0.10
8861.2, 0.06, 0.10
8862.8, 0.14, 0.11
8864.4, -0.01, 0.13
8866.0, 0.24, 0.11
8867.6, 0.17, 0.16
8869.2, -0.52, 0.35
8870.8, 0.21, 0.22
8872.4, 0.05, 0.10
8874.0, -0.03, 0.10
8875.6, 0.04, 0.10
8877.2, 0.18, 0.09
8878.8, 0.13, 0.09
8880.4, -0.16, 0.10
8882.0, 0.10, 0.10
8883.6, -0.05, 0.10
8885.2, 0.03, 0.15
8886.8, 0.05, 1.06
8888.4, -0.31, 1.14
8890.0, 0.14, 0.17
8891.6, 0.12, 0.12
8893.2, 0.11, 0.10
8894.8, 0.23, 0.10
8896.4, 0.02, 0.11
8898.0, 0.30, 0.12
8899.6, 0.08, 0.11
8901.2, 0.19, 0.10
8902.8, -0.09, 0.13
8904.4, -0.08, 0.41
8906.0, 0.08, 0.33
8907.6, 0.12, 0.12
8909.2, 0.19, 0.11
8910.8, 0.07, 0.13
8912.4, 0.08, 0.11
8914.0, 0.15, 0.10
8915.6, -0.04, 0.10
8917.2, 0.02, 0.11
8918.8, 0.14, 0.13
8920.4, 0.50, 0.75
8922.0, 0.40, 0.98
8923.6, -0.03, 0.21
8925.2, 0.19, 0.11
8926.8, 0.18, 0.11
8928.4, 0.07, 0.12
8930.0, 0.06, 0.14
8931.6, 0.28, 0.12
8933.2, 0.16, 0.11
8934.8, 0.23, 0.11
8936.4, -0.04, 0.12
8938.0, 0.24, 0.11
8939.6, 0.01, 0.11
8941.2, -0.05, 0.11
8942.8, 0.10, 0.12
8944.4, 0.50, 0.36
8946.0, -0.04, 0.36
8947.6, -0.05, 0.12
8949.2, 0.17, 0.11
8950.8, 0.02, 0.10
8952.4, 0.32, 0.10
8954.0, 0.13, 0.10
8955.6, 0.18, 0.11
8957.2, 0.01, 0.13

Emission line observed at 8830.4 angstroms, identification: [O III]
